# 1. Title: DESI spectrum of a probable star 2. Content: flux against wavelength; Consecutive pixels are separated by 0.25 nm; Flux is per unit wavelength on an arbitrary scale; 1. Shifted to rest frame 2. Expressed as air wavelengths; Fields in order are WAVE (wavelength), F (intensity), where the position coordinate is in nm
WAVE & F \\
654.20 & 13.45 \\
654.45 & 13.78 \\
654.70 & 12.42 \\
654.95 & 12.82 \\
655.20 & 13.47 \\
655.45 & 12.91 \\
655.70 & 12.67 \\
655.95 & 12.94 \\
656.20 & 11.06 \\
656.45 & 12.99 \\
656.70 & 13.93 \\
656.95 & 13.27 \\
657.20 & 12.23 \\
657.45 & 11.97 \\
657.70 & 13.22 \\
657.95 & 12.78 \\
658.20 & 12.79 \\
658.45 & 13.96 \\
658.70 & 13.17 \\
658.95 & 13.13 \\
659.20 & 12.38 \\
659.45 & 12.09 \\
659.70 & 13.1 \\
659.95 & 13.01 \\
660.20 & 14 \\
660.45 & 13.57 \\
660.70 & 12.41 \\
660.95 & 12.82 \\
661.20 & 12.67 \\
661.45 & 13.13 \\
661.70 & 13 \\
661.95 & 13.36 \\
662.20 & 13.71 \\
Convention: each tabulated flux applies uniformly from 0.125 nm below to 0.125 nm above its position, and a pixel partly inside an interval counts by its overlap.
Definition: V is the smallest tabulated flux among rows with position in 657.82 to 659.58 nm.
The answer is 12.09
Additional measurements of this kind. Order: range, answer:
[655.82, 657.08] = 11.06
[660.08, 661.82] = 12.41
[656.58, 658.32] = 11.97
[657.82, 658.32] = 12.78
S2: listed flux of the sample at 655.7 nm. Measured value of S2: 12.67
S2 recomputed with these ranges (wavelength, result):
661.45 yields 13.13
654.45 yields 13.78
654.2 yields 13.45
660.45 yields 13.57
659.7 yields 13.1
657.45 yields 11.97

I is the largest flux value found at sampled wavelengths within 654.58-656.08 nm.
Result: 13.47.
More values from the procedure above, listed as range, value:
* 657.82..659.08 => 13.96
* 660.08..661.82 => 14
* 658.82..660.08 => 13.13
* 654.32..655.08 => 13.78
